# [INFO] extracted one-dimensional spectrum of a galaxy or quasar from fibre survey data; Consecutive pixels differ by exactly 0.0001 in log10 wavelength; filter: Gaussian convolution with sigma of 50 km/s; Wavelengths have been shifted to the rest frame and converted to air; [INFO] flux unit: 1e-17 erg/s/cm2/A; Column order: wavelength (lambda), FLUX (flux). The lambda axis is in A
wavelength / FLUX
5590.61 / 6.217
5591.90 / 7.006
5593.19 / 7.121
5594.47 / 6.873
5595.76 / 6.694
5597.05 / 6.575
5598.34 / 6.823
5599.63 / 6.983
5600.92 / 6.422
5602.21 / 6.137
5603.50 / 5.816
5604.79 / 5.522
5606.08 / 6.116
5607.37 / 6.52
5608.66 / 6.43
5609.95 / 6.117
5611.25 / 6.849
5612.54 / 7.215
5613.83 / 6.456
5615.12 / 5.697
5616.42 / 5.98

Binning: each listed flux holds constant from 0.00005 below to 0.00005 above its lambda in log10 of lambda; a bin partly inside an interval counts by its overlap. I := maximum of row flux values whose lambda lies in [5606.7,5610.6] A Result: 6.52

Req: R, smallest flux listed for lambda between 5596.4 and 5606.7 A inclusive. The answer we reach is 5.522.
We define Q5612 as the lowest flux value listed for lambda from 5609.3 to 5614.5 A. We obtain 6.117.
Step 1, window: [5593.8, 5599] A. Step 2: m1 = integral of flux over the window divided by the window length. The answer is 6.75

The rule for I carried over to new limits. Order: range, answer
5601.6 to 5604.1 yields 6.137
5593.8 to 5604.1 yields 6.983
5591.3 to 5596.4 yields 7.121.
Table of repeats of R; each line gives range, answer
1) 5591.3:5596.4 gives 6.694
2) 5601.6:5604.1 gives 5.816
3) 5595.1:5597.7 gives 6.575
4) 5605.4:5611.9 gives 6.116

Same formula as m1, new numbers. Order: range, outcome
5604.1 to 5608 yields 6.05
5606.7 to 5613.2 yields 6.62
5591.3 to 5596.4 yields 6.93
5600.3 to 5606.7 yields 6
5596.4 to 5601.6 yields 6.69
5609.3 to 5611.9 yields 6.47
